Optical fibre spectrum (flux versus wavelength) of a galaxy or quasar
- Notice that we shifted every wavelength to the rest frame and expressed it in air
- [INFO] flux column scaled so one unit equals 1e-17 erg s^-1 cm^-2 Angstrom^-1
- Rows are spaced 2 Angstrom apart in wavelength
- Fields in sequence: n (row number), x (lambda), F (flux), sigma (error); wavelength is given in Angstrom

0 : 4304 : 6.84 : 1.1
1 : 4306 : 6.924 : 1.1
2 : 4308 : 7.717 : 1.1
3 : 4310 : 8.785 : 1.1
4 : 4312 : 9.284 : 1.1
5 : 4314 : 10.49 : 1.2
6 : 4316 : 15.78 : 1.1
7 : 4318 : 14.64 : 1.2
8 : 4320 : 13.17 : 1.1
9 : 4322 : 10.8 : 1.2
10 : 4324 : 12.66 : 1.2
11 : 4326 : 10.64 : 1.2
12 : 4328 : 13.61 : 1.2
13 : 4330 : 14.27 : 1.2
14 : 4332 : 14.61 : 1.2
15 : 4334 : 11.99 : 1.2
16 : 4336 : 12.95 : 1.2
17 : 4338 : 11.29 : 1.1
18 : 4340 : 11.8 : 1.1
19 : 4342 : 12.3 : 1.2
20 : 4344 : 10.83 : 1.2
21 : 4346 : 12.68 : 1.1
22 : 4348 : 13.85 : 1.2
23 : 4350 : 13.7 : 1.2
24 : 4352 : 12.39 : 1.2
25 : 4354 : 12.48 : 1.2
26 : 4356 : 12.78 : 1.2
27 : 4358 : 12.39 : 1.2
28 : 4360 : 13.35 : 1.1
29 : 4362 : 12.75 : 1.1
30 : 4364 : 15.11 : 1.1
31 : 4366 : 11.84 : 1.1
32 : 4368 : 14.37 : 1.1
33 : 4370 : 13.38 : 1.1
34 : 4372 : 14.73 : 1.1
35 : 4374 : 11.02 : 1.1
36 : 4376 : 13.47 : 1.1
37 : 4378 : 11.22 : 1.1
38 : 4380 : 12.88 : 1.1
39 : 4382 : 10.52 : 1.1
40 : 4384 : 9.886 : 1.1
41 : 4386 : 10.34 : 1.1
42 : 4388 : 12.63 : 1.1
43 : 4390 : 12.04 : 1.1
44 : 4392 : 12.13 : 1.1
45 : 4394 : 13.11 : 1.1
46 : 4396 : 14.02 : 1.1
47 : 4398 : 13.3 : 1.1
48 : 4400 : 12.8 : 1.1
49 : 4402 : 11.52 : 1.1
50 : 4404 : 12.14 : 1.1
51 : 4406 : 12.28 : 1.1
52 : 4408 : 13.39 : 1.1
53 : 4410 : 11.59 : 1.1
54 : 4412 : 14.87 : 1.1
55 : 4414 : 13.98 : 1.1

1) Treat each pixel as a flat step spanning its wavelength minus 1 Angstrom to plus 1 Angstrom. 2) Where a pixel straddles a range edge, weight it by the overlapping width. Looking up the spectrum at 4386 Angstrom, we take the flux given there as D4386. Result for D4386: 10.34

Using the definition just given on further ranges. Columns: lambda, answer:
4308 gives 7.717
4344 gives 10.83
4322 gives 10.8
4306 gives 6.924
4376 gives 13.47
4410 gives 11.59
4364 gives 15.11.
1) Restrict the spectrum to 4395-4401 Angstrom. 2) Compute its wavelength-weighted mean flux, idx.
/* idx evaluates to 13.4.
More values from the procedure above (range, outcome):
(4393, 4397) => 13.6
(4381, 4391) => 11.1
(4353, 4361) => 12.8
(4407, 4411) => 12.5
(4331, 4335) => 13.3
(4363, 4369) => 13.8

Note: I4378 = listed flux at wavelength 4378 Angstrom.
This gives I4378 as 11.22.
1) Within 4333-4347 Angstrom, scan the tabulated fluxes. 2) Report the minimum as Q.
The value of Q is 10.83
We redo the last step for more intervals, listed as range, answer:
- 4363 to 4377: 11.02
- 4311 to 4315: 9.284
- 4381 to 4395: 9.886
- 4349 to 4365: 12.39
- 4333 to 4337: 11.99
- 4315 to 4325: 10.8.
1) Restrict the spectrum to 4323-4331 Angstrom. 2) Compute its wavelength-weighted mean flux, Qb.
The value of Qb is 12.8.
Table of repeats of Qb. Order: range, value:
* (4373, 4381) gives 12.1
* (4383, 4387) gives 10.1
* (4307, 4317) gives 10.4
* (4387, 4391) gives 12.3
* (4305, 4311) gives 7.81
